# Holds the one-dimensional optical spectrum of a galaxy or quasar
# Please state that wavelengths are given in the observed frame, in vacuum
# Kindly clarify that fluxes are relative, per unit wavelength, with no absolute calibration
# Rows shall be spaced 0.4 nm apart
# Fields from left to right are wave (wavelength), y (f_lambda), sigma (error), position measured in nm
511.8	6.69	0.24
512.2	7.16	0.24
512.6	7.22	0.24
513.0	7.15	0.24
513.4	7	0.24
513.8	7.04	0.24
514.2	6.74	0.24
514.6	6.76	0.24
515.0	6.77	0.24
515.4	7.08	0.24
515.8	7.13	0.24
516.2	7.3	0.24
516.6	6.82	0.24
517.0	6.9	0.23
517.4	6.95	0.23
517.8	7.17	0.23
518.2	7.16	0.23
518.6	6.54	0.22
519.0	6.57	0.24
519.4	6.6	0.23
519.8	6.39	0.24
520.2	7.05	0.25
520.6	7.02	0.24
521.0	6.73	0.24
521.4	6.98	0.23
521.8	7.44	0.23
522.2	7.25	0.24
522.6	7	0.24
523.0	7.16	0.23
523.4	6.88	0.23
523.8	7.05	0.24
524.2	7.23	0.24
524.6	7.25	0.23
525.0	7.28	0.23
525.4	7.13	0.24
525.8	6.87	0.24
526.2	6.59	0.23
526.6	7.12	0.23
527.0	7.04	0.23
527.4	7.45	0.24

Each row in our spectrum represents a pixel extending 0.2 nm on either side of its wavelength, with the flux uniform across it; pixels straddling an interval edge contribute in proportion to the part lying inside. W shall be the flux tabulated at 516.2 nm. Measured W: 7.3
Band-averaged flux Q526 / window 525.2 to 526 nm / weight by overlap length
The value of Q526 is 7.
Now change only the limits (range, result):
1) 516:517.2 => 7.01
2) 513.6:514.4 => 6.89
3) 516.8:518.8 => 6.94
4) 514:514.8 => 6.75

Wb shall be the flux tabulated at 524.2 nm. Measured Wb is 7.23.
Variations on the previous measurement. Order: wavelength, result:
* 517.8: 7.17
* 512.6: 7.22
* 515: 6.77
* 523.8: 7.05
